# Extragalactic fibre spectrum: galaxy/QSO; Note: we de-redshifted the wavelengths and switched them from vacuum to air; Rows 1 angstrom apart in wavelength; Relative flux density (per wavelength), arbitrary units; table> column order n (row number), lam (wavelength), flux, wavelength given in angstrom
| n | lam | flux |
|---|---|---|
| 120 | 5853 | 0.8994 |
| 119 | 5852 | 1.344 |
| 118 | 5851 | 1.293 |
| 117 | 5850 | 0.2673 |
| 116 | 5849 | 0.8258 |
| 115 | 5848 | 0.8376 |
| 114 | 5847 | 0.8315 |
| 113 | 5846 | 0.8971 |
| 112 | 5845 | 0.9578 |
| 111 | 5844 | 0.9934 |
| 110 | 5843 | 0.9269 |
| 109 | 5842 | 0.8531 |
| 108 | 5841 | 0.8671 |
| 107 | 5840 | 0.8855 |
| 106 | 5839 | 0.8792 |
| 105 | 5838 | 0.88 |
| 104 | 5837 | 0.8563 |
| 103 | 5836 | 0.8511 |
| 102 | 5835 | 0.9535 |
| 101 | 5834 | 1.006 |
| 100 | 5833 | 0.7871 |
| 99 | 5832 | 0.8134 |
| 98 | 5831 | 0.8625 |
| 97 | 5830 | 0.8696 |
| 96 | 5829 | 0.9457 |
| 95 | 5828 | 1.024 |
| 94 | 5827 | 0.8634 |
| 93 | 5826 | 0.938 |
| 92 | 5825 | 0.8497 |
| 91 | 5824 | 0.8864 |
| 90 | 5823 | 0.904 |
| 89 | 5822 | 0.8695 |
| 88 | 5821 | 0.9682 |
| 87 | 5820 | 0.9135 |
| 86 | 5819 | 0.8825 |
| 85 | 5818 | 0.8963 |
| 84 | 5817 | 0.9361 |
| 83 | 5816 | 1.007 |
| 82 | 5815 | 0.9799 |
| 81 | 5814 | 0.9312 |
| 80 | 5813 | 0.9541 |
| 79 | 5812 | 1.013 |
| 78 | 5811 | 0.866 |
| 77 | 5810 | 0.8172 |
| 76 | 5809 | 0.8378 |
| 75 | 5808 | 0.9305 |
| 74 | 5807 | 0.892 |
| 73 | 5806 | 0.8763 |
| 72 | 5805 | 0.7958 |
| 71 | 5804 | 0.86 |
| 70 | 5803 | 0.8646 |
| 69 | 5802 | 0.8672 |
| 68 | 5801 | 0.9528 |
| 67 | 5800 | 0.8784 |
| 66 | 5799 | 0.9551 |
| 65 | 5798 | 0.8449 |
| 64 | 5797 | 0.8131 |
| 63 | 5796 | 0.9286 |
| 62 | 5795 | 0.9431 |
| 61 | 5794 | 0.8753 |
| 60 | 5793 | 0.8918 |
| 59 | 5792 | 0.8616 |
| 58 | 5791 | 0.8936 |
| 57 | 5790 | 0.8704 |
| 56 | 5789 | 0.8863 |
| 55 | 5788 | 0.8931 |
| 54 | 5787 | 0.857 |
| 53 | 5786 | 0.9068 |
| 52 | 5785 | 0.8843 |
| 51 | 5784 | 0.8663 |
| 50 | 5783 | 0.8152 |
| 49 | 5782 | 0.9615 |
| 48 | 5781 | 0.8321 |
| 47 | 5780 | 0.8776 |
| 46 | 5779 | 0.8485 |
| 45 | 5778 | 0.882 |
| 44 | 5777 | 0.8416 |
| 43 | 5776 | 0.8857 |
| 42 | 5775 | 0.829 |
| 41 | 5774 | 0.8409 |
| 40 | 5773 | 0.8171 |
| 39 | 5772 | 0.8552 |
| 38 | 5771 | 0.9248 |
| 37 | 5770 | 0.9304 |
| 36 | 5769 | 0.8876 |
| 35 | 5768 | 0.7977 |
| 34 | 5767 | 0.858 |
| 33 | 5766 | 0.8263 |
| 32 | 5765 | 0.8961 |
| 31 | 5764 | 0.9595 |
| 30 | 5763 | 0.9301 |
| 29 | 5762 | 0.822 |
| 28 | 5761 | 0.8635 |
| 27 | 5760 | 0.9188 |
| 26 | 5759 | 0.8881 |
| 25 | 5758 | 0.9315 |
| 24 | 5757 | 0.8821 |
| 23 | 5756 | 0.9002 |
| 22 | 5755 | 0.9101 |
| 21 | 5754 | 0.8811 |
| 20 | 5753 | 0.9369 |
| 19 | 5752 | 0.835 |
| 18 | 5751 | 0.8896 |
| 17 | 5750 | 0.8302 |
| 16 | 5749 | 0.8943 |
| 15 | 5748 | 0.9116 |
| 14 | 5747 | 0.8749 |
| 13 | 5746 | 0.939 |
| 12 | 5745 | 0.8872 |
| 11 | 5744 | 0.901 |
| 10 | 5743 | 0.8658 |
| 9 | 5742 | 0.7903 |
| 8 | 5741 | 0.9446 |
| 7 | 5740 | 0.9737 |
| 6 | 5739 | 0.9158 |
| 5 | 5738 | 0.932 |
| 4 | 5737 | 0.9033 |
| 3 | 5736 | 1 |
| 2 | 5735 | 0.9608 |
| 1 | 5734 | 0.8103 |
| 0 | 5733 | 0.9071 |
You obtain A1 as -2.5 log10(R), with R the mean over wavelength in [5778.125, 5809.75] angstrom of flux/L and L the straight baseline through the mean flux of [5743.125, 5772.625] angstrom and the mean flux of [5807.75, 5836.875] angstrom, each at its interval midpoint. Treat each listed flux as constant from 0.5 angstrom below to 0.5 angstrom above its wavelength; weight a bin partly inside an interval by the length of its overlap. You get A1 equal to 0.02 mag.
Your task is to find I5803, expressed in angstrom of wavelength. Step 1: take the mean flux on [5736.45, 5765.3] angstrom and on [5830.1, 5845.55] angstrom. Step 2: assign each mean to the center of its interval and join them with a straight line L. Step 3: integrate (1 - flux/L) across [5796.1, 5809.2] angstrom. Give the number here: 0.2 angstrom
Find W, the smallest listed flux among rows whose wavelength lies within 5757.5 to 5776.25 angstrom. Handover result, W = 0.7977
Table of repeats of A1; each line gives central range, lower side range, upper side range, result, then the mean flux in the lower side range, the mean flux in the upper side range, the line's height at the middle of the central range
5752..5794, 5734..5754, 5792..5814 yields 0.021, 0.902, 0.889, 0.895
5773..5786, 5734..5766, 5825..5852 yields 0.041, 0.9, 0.891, 0.897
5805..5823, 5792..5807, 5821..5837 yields -0.028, 0.882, 0.896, 0.889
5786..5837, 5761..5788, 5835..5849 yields -0.022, 0.871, 0.886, 0.879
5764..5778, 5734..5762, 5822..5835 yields 0.041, 0.899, 0.897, 0.899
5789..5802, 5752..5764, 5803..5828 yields 0.013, 0.897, 0.905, 0.902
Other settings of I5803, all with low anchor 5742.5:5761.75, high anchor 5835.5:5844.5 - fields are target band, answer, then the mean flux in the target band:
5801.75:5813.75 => 0.09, 0.883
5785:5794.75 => 0.07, 0.883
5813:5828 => -0.55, 0.921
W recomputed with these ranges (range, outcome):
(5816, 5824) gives 0.8695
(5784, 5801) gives 0.8131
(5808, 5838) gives 0.7871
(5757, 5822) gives 0.7958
